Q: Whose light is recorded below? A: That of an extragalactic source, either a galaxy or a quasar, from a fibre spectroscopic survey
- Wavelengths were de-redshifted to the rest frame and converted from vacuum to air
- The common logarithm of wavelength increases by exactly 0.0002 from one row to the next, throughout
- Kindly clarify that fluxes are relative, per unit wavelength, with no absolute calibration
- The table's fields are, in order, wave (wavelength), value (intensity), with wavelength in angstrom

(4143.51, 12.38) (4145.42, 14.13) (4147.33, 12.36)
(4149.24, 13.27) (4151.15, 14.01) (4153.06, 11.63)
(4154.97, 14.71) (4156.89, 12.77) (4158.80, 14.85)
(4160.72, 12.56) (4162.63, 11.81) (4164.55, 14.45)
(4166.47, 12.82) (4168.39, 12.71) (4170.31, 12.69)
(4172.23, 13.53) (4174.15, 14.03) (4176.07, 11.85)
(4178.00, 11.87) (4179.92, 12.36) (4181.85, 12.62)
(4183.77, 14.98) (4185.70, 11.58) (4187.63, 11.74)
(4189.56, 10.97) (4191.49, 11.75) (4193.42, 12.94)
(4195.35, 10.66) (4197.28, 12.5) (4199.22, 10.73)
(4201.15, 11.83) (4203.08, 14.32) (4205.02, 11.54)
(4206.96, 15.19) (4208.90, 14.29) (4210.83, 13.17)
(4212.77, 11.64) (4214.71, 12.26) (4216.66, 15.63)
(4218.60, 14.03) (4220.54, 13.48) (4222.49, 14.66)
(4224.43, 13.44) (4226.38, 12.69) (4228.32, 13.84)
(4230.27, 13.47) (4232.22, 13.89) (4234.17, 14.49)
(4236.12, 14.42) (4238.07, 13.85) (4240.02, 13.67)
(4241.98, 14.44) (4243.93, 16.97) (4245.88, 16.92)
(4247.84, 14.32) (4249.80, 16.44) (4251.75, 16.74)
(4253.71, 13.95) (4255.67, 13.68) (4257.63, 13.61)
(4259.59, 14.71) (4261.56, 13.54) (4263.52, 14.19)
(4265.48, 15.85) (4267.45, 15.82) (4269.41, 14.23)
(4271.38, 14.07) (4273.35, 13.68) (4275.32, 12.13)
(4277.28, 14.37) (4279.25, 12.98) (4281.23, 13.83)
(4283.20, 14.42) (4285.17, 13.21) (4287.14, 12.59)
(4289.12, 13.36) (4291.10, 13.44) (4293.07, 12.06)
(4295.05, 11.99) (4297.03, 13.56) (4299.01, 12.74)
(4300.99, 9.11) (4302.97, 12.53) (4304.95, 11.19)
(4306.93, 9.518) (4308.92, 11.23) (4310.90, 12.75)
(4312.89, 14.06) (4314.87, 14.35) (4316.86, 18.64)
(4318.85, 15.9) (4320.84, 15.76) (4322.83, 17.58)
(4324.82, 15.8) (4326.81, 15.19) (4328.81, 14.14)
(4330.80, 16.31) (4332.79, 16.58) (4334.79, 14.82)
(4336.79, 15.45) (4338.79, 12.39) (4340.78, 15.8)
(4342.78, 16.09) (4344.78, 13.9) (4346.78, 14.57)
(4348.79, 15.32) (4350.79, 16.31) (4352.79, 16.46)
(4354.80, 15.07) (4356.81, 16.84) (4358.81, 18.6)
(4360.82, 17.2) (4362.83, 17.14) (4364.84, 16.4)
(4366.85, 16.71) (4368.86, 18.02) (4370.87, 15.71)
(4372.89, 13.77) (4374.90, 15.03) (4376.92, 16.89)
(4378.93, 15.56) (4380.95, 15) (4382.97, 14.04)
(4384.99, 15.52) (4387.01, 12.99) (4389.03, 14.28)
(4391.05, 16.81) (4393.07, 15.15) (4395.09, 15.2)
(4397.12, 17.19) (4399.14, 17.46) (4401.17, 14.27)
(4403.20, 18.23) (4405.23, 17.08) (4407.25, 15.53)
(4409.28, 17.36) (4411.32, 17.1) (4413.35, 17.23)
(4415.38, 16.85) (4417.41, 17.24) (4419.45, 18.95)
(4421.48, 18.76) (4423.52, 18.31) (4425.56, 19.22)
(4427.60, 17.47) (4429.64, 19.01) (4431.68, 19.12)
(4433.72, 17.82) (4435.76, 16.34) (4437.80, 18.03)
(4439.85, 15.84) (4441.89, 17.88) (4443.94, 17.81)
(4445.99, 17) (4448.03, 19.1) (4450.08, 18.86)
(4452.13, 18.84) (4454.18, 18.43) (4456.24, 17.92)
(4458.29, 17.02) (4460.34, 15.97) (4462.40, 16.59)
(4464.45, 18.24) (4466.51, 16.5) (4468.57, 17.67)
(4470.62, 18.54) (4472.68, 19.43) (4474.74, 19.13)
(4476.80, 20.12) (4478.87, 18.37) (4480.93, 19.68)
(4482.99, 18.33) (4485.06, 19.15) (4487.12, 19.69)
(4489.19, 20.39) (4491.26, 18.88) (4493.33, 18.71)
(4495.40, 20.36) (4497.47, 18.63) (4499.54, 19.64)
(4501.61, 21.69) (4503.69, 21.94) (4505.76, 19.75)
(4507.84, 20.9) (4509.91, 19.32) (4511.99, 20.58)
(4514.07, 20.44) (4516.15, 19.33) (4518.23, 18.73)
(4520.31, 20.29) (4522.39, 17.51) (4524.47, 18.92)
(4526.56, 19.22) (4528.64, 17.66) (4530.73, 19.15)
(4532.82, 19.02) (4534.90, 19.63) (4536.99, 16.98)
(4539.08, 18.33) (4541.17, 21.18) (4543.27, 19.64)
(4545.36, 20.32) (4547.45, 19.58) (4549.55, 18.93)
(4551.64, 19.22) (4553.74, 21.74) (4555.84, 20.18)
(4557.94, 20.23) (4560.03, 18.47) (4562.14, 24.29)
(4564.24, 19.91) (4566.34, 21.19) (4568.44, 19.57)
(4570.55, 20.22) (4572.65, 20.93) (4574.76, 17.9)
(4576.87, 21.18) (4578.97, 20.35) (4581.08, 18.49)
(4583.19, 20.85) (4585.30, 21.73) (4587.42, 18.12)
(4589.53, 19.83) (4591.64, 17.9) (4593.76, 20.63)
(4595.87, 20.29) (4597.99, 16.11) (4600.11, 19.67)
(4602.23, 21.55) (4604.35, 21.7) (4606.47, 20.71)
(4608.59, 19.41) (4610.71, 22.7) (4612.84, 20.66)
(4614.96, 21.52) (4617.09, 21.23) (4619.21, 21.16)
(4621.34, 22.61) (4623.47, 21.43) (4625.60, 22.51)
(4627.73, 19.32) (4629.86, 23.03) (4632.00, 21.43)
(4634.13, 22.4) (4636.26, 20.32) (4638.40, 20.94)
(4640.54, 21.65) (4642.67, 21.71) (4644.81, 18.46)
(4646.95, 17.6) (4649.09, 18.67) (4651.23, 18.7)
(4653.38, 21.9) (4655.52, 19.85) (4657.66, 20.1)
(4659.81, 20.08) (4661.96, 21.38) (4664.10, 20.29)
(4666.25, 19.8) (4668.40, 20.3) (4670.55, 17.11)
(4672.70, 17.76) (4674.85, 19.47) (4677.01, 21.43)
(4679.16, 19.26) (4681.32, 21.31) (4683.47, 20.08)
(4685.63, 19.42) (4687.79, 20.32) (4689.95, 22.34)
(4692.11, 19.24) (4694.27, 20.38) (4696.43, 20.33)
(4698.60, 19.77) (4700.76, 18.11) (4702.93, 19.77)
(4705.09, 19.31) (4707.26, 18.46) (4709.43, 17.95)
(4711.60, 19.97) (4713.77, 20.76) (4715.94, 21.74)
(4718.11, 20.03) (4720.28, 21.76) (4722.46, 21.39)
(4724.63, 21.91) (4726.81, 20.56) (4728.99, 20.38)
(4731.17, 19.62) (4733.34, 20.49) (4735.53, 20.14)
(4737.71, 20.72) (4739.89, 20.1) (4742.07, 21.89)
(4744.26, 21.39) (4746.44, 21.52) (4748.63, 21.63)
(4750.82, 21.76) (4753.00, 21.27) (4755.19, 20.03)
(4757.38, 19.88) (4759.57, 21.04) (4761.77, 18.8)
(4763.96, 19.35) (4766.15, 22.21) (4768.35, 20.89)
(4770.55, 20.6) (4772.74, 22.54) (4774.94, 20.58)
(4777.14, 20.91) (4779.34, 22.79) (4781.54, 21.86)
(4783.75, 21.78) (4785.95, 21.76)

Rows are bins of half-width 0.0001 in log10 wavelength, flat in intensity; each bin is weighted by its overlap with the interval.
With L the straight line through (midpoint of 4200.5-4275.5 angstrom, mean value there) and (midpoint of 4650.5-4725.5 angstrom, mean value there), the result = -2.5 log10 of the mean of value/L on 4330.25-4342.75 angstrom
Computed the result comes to 0.01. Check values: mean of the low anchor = 14.2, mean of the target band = 15.3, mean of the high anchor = 20.1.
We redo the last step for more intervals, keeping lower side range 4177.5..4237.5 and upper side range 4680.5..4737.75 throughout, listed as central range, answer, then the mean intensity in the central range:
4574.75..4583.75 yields -0.089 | 19.9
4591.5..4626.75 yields -0.109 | 20.8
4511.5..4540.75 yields -0.084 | 19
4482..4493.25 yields -0.131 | 19.2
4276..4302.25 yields 0.104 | 12.9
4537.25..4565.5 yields -0.121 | 20.1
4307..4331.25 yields -0.020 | 14.9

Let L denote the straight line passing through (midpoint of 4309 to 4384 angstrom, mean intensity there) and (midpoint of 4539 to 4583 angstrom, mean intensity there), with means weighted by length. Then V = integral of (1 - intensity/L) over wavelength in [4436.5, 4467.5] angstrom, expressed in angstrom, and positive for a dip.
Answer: 0.44 angstrom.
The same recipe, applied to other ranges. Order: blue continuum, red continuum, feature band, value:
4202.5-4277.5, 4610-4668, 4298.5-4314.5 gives 3.75 angstrom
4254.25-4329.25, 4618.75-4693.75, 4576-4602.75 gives -0.77 angstrom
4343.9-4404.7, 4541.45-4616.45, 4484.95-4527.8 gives -2.47 angstrom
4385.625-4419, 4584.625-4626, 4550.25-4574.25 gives -1.01 angstrom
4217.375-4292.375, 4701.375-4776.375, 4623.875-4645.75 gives -2.26 angstrom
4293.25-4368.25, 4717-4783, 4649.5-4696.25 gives -0.48 angstrom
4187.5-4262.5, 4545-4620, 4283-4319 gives 5.24 angstrom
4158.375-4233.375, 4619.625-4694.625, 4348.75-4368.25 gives -1.42 angstrom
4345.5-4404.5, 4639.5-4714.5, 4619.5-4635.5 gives -2.17 angstrom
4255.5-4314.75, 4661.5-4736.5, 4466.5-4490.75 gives -3.90 angstrom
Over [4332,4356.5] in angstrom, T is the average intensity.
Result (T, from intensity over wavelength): 15.3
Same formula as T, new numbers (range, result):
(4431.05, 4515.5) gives 18.8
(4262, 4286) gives 14.1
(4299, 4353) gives 14.5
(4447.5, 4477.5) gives 18.1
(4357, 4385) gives 16.2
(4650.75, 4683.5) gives 19.9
